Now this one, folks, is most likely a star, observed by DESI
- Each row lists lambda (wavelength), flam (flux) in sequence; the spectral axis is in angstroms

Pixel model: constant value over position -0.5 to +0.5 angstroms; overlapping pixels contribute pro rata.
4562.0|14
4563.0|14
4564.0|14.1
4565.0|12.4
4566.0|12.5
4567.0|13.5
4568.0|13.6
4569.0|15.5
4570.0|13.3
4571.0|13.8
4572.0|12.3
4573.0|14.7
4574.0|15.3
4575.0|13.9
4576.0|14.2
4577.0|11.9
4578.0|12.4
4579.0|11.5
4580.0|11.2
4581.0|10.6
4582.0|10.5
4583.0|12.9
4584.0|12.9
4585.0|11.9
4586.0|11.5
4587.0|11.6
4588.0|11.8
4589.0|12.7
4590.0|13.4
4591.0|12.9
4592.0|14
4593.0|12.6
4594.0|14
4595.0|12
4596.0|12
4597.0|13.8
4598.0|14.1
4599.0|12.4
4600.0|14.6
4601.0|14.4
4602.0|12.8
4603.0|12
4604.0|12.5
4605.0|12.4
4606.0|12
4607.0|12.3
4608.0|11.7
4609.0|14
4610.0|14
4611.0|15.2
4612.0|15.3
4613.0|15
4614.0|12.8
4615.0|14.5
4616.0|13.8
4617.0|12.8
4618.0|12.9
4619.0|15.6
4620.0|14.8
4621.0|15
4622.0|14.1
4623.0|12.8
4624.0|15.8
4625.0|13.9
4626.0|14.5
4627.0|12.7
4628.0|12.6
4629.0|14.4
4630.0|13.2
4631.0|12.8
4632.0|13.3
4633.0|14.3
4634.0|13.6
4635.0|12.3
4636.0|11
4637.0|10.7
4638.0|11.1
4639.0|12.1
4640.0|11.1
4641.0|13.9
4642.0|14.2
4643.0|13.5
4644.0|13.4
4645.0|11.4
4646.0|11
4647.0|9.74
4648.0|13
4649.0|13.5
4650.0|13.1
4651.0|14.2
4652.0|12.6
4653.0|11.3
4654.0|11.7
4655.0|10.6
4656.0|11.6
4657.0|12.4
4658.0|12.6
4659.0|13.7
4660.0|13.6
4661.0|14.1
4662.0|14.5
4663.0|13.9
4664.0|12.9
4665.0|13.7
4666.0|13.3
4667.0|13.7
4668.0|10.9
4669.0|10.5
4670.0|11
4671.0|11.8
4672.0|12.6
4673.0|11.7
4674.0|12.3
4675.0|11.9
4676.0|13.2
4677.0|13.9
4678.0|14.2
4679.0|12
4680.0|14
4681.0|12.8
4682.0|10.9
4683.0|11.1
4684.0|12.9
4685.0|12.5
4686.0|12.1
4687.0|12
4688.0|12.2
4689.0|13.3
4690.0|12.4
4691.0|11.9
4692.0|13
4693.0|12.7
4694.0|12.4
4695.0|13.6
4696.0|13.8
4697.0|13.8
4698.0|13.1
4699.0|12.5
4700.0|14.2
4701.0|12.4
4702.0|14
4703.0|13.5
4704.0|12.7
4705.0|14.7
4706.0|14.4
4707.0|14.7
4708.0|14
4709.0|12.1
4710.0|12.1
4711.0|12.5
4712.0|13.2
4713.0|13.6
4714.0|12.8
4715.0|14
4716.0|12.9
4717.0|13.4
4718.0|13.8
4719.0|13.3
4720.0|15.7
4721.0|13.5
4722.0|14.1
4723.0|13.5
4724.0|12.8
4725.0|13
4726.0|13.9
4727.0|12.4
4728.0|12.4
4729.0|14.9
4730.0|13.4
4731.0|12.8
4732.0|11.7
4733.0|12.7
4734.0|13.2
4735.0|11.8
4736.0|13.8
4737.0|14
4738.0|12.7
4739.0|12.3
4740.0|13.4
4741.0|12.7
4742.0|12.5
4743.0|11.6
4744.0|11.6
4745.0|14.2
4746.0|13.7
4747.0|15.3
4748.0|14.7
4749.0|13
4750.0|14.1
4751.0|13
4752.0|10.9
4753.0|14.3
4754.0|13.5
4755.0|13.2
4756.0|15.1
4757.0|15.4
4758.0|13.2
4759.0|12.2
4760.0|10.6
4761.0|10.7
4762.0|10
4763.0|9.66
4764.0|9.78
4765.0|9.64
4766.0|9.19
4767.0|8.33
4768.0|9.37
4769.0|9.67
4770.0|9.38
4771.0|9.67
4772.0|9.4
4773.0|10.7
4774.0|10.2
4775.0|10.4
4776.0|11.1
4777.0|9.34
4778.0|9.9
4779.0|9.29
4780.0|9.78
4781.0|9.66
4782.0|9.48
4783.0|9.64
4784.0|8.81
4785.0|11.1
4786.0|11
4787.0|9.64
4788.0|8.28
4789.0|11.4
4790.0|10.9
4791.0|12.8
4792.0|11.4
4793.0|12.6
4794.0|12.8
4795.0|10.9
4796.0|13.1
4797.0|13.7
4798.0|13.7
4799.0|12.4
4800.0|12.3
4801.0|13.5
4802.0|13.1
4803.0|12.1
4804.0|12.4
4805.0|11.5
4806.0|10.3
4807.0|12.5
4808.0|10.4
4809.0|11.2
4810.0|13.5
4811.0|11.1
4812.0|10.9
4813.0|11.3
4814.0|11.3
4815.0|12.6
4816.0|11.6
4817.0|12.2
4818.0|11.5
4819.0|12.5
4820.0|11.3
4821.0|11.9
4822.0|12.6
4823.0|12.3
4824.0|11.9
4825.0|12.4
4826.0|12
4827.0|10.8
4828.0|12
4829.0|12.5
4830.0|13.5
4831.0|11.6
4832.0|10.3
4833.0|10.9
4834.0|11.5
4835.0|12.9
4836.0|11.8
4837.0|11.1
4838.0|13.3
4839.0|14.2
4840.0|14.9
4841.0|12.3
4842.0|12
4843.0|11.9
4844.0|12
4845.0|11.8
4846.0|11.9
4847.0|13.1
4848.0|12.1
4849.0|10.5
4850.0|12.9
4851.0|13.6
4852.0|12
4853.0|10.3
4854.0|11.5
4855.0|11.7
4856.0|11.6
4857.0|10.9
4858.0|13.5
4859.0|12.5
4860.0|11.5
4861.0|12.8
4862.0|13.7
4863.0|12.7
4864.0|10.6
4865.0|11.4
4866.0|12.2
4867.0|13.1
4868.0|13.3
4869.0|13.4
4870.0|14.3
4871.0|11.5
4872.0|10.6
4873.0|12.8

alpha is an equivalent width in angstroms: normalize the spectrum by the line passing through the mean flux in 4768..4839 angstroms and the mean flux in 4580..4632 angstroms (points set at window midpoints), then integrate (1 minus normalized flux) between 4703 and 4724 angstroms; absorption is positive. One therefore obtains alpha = -2.3 angstroms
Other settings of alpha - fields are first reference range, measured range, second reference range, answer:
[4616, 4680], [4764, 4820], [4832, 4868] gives 6.15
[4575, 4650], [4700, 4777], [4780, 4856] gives -1.76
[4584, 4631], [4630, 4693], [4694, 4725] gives 4.15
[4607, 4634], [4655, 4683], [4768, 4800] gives 0.60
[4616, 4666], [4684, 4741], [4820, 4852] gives -2.01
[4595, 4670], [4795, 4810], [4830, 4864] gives 0.06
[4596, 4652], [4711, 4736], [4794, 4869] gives -1.14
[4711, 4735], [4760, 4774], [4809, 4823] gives 3.23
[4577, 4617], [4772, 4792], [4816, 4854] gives 3.39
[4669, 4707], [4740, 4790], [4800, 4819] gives 4.04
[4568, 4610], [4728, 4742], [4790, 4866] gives -0.67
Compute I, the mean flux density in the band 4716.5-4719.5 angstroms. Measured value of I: 13.5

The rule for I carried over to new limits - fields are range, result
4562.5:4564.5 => 14.1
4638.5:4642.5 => 12.8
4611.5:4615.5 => 14.4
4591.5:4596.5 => 12.9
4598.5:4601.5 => 13.8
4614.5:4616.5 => 14.2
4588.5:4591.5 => 13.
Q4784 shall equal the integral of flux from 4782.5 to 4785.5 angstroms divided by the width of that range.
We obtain 9.85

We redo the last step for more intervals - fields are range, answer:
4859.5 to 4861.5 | 12.2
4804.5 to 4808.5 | 11.2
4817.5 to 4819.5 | 12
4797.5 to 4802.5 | 13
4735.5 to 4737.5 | 13.9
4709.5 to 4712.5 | 12.6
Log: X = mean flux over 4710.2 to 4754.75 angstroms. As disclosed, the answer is 13.2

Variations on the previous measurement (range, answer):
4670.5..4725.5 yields 13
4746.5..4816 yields 11.4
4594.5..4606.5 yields 12.9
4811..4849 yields 12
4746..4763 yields 13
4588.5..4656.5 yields 13.1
